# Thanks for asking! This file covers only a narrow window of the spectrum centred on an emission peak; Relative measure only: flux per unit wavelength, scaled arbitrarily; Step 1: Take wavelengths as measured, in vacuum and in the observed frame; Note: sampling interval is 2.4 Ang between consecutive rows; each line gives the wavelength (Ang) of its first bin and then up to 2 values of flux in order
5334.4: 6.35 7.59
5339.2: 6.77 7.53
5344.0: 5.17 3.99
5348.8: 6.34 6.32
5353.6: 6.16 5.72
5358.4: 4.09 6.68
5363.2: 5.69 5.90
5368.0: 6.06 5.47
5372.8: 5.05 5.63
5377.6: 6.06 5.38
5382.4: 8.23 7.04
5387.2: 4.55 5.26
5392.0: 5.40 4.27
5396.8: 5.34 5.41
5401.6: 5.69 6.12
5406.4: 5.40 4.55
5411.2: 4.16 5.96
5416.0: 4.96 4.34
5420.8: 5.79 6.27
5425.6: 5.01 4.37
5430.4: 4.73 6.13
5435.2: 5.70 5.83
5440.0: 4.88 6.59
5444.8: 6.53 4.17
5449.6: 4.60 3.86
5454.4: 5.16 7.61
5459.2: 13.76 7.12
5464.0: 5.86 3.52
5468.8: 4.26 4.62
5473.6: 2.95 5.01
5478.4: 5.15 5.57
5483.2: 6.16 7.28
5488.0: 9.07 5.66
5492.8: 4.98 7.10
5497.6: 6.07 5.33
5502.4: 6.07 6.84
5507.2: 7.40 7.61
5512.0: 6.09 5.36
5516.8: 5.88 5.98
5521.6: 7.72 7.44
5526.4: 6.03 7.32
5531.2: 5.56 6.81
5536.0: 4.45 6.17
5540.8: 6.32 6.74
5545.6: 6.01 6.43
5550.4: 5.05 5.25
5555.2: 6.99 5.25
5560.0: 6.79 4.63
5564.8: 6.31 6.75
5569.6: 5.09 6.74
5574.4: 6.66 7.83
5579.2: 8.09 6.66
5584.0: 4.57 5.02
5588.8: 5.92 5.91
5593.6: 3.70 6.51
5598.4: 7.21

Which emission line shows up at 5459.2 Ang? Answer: H-gamma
